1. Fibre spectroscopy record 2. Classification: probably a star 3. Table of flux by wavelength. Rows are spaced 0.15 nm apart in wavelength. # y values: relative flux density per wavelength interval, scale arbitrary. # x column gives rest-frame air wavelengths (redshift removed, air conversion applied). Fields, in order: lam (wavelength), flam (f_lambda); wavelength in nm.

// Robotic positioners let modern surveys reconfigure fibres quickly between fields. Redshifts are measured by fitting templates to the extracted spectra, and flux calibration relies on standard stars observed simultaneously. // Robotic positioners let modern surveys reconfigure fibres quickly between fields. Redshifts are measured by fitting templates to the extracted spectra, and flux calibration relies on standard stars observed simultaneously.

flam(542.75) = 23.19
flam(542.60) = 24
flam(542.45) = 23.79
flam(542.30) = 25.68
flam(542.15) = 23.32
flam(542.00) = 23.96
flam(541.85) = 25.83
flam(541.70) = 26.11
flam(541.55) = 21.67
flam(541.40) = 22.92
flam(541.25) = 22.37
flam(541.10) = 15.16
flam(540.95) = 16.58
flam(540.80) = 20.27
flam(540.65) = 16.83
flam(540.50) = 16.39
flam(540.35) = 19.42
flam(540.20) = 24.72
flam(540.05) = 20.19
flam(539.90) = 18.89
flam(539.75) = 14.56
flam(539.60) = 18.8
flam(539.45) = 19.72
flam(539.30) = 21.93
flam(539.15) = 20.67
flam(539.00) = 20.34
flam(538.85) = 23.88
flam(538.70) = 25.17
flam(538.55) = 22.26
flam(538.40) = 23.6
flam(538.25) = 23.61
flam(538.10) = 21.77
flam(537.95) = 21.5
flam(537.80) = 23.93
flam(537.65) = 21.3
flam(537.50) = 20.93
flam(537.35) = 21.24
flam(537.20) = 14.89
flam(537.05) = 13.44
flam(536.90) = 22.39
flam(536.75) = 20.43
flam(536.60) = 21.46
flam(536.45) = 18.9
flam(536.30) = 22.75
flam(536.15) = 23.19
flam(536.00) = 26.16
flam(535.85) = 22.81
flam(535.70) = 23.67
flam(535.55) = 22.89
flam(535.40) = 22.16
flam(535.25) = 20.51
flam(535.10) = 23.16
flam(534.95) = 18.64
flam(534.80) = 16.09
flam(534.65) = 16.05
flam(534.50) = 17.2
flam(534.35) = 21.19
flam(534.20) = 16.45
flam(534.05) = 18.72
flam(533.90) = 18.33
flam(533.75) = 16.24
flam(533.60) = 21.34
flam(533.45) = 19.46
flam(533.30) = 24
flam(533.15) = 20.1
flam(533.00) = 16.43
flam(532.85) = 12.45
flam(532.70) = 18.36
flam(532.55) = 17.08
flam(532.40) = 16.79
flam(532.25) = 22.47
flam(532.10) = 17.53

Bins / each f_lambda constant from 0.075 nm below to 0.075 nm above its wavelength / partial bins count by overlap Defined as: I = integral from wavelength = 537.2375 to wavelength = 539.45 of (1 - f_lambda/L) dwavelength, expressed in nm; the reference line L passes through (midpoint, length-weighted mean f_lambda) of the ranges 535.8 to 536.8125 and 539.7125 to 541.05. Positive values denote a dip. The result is -0.18 nm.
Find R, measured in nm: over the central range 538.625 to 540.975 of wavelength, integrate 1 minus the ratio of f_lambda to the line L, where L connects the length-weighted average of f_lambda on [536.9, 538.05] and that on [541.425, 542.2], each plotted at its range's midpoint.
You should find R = 0.22 nm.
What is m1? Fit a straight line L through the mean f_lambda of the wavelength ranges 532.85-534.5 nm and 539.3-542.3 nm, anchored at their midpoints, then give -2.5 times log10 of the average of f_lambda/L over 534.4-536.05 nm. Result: -0.08 mag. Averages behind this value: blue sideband 18.8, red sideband 20.6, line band 20.8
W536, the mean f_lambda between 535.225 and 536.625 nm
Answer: 22.6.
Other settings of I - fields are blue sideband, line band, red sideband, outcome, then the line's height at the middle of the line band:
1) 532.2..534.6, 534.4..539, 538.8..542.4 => -0.38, 19.6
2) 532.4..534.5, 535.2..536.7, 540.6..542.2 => -0.24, 19.3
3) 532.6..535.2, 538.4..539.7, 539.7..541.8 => -0.14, 19.5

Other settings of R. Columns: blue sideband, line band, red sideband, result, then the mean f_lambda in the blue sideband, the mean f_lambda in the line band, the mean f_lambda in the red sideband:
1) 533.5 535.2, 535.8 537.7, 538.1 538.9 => 0.055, 18.5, 20.7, 23.5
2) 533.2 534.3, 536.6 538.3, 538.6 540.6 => -0.045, 19.3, 20.5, 20.3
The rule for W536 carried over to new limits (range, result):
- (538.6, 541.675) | 20.1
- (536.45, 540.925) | 20.4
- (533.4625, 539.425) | 20.8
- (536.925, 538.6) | 20.8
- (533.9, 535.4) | 18.8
